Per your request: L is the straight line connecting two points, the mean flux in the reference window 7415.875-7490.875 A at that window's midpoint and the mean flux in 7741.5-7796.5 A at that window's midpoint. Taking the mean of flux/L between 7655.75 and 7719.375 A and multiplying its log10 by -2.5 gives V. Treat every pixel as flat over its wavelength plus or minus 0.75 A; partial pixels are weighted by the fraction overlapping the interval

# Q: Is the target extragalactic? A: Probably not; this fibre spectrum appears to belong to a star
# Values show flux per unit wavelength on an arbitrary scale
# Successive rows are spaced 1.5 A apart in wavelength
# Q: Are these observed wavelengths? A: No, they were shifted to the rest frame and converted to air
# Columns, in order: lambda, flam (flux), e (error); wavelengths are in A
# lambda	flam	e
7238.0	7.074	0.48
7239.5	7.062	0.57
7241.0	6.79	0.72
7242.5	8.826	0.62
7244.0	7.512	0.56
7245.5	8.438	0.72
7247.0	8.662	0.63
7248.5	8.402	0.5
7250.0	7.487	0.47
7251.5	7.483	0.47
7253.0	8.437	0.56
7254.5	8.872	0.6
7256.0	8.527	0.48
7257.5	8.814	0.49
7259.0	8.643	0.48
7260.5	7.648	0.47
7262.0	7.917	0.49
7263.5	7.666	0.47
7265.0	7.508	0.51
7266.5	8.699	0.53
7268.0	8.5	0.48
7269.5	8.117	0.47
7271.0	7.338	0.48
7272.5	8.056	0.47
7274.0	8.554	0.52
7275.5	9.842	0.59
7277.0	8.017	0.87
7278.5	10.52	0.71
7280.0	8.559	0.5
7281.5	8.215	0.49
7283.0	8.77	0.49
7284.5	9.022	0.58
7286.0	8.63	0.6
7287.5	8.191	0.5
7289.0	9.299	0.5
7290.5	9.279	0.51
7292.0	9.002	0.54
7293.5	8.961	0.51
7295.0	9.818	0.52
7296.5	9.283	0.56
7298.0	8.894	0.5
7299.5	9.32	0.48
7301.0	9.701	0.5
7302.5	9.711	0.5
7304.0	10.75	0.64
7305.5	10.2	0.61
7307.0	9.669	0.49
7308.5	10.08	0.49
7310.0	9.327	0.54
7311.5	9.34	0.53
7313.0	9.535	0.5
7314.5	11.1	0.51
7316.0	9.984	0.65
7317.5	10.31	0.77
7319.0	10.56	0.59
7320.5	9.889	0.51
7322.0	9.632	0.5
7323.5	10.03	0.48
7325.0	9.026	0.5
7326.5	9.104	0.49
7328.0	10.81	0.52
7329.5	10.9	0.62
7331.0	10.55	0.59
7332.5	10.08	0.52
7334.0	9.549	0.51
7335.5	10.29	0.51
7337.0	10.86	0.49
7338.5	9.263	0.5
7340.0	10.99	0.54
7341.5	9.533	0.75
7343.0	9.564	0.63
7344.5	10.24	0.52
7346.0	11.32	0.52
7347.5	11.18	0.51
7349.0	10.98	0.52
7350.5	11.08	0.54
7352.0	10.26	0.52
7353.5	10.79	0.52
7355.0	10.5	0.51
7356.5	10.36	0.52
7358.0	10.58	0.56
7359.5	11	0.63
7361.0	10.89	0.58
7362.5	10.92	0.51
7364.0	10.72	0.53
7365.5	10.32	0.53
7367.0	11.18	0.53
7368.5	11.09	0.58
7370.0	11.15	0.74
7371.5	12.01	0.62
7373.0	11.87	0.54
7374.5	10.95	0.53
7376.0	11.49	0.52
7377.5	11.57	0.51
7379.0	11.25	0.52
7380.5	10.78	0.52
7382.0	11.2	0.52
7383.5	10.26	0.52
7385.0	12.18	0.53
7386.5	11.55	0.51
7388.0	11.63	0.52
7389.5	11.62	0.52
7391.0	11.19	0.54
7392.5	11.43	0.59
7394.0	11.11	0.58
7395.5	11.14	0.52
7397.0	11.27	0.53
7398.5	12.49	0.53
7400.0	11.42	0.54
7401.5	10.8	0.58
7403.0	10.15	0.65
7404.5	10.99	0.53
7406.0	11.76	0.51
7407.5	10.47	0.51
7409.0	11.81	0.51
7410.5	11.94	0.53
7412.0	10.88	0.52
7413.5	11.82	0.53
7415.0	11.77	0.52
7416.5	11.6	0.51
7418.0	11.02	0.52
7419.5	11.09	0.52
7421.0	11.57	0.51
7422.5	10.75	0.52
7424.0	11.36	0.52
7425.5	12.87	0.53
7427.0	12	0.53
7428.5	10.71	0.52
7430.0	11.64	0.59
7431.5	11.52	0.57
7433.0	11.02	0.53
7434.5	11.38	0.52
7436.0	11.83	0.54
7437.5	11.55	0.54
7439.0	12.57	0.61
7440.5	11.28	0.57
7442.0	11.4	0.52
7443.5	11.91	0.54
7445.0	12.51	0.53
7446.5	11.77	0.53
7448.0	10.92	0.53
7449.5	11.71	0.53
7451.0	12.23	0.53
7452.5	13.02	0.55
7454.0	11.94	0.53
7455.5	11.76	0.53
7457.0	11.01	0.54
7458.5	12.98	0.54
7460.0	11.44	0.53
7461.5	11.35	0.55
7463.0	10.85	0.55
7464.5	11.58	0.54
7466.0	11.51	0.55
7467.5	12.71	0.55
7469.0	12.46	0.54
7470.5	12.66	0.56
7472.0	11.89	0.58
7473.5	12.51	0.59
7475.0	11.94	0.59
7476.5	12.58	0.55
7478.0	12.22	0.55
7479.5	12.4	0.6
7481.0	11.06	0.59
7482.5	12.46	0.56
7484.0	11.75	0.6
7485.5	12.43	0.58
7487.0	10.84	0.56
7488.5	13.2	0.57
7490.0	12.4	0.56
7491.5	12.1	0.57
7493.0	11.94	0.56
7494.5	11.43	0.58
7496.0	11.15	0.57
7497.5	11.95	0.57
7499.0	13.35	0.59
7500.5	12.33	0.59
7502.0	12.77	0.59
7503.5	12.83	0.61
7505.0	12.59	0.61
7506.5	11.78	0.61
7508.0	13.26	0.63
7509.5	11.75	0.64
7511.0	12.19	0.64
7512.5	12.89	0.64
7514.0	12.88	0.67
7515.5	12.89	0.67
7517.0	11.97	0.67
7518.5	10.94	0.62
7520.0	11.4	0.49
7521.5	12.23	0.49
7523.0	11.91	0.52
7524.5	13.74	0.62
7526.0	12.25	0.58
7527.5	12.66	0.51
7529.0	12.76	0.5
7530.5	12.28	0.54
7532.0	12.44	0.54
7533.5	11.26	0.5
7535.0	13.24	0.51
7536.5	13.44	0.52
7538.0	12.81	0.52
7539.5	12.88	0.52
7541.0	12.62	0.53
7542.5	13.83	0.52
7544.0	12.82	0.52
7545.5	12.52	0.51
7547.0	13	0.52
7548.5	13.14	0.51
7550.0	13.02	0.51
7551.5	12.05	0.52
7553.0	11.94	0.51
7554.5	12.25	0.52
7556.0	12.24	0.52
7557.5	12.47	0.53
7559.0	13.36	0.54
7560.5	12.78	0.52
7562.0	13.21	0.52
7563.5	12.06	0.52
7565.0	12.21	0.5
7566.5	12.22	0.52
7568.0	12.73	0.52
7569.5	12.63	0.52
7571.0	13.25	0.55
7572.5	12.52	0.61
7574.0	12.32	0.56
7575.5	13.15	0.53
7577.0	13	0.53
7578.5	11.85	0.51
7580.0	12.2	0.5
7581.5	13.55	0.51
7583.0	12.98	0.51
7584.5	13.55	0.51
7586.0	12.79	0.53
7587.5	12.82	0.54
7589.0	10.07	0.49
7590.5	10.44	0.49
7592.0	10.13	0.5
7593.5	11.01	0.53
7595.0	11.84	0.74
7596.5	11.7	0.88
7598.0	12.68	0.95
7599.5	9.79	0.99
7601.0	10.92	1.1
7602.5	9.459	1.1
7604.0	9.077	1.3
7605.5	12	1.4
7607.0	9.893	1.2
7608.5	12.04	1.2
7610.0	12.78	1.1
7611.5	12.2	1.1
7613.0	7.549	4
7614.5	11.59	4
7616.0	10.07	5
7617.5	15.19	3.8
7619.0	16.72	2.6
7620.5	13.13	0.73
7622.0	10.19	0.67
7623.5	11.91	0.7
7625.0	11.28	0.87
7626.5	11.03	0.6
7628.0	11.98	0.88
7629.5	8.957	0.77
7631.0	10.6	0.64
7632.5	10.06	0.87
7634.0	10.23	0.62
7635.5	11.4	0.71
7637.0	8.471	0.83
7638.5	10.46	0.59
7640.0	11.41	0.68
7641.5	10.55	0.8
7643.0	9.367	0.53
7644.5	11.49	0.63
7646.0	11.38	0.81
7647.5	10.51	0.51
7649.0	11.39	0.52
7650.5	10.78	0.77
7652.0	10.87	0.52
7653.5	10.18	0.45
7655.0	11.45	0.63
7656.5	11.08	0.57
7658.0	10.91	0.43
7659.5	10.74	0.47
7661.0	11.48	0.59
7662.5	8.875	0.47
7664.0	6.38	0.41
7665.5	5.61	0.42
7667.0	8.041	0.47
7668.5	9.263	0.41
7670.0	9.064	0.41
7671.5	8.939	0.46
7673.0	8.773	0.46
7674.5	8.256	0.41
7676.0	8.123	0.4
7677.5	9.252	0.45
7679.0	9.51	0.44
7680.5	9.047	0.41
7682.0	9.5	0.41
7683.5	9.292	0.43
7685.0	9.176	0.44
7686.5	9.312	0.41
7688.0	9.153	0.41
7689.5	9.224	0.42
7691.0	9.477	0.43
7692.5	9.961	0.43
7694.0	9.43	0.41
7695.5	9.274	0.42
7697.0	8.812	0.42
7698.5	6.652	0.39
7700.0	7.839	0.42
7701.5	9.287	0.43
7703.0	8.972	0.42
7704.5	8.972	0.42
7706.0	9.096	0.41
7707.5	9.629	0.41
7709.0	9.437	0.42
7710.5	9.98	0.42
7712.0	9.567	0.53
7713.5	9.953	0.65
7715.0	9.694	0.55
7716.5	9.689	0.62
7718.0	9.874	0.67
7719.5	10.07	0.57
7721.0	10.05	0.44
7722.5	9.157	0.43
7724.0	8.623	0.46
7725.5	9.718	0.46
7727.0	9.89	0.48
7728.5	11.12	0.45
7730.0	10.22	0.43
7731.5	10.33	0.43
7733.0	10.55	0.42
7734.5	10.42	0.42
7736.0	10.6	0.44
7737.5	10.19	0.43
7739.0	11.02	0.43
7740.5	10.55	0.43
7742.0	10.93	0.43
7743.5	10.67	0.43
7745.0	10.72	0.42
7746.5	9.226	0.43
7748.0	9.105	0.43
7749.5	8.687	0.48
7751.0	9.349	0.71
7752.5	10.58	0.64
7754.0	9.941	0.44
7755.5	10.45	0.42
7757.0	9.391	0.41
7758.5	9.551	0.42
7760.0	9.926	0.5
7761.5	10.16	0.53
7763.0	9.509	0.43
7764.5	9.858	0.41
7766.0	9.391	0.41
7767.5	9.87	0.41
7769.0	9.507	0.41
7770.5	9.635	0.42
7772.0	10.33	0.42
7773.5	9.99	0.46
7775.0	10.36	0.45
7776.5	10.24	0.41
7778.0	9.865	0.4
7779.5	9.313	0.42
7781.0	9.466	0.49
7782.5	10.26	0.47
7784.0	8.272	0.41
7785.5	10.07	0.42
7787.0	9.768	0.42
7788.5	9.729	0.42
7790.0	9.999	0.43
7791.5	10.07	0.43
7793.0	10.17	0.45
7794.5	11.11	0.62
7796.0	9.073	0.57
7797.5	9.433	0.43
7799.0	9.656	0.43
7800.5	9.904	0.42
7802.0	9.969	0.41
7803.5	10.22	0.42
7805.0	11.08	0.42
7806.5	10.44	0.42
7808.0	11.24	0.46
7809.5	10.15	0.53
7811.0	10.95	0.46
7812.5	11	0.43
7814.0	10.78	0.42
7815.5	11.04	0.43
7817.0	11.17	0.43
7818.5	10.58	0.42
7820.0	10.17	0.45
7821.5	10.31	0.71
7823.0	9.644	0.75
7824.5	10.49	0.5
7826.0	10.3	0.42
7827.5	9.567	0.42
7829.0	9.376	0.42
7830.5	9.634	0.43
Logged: 0.13 mag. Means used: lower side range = 11.8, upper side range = 9.85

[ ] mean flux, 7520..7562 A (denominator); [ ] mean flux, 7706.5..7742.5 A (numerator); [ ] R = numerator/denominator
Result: 0.79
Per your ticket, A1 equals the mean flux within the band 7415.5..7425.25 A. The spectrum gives 11.3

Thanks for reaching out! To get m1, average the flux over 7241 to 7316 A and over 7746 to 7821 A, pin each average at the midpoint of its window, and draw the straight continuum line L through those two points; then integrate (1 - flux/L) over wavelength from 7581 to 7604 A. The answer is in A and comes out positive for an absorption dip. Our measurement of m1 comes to -4.62 A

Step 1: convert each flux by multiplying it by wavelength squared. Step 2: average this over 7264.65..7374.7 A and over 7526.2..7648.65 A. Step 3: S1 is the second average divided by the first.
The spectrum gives 1.29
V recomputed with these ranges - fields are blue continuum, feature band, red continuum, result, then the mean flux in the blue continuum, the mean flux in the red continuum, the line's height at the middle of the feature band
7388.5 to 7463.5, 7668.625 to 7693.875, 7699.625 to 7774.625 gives 0.11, 11.5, 9.84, 10.1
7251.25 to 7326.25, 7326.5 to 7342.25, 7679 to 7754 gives -0.12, 9.08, 9.64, 9.14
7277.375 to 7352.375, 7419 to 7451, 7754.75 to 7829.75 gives -0.18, 9.81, 10.1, 9.87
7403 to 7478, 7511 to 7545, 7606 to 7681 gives -0.13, 11.7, 10.4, 11.1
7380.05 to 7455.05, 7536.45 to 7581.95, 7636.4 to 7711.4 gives -0.22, 11.5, 9.48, 10.4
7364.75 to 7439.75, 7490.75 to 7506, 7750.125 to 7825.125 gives -0.11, 11.4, 10.1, 11.1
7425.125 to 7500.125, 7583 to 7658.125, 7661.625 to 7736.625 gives -0.11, 11.9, 9.22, 10.1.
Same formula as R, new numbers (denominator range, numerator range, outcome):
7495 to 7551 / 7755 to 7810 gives 0.79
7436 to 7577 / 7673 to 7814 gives 0.79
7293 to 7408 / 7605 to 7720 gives 0.95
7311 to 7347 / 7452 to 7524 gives 1.20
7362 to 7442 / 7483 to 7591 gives 1.10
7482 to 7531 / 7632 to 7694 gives 0.79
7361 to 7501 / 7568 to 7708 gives 0.91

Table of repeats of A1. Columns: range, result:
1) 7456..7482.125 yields 12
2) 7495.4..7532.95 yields 12.4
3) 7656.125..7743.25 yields 9.45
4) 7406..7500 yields 11.8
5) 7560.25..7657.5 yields 11.5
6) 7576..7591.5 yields 12.3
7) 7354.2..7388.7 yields 11.1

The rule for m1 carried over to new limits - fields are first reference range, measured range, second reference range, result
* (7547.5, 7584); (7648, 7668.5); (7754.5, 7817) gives 3.1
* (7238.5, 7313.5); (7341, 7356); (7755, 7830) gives -2.8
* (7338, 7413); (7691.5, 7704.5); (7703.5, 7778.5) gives 1.6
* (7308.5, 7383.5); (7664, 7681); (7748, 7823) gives 2.9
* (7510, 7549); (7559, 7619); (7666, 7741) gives -2.3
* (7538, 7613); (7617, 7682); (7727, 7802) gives 5.7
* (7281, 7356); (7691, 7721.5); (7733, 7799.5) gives 1.9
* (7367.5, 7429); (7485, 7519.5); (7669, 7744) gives -4.8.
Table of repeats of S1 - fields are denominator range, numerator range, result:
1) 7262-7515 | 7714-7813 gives 1.01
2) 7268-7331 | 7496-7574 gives 1.42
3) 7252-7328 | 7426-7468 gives 1.34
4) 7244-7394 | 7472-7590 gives 1.34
